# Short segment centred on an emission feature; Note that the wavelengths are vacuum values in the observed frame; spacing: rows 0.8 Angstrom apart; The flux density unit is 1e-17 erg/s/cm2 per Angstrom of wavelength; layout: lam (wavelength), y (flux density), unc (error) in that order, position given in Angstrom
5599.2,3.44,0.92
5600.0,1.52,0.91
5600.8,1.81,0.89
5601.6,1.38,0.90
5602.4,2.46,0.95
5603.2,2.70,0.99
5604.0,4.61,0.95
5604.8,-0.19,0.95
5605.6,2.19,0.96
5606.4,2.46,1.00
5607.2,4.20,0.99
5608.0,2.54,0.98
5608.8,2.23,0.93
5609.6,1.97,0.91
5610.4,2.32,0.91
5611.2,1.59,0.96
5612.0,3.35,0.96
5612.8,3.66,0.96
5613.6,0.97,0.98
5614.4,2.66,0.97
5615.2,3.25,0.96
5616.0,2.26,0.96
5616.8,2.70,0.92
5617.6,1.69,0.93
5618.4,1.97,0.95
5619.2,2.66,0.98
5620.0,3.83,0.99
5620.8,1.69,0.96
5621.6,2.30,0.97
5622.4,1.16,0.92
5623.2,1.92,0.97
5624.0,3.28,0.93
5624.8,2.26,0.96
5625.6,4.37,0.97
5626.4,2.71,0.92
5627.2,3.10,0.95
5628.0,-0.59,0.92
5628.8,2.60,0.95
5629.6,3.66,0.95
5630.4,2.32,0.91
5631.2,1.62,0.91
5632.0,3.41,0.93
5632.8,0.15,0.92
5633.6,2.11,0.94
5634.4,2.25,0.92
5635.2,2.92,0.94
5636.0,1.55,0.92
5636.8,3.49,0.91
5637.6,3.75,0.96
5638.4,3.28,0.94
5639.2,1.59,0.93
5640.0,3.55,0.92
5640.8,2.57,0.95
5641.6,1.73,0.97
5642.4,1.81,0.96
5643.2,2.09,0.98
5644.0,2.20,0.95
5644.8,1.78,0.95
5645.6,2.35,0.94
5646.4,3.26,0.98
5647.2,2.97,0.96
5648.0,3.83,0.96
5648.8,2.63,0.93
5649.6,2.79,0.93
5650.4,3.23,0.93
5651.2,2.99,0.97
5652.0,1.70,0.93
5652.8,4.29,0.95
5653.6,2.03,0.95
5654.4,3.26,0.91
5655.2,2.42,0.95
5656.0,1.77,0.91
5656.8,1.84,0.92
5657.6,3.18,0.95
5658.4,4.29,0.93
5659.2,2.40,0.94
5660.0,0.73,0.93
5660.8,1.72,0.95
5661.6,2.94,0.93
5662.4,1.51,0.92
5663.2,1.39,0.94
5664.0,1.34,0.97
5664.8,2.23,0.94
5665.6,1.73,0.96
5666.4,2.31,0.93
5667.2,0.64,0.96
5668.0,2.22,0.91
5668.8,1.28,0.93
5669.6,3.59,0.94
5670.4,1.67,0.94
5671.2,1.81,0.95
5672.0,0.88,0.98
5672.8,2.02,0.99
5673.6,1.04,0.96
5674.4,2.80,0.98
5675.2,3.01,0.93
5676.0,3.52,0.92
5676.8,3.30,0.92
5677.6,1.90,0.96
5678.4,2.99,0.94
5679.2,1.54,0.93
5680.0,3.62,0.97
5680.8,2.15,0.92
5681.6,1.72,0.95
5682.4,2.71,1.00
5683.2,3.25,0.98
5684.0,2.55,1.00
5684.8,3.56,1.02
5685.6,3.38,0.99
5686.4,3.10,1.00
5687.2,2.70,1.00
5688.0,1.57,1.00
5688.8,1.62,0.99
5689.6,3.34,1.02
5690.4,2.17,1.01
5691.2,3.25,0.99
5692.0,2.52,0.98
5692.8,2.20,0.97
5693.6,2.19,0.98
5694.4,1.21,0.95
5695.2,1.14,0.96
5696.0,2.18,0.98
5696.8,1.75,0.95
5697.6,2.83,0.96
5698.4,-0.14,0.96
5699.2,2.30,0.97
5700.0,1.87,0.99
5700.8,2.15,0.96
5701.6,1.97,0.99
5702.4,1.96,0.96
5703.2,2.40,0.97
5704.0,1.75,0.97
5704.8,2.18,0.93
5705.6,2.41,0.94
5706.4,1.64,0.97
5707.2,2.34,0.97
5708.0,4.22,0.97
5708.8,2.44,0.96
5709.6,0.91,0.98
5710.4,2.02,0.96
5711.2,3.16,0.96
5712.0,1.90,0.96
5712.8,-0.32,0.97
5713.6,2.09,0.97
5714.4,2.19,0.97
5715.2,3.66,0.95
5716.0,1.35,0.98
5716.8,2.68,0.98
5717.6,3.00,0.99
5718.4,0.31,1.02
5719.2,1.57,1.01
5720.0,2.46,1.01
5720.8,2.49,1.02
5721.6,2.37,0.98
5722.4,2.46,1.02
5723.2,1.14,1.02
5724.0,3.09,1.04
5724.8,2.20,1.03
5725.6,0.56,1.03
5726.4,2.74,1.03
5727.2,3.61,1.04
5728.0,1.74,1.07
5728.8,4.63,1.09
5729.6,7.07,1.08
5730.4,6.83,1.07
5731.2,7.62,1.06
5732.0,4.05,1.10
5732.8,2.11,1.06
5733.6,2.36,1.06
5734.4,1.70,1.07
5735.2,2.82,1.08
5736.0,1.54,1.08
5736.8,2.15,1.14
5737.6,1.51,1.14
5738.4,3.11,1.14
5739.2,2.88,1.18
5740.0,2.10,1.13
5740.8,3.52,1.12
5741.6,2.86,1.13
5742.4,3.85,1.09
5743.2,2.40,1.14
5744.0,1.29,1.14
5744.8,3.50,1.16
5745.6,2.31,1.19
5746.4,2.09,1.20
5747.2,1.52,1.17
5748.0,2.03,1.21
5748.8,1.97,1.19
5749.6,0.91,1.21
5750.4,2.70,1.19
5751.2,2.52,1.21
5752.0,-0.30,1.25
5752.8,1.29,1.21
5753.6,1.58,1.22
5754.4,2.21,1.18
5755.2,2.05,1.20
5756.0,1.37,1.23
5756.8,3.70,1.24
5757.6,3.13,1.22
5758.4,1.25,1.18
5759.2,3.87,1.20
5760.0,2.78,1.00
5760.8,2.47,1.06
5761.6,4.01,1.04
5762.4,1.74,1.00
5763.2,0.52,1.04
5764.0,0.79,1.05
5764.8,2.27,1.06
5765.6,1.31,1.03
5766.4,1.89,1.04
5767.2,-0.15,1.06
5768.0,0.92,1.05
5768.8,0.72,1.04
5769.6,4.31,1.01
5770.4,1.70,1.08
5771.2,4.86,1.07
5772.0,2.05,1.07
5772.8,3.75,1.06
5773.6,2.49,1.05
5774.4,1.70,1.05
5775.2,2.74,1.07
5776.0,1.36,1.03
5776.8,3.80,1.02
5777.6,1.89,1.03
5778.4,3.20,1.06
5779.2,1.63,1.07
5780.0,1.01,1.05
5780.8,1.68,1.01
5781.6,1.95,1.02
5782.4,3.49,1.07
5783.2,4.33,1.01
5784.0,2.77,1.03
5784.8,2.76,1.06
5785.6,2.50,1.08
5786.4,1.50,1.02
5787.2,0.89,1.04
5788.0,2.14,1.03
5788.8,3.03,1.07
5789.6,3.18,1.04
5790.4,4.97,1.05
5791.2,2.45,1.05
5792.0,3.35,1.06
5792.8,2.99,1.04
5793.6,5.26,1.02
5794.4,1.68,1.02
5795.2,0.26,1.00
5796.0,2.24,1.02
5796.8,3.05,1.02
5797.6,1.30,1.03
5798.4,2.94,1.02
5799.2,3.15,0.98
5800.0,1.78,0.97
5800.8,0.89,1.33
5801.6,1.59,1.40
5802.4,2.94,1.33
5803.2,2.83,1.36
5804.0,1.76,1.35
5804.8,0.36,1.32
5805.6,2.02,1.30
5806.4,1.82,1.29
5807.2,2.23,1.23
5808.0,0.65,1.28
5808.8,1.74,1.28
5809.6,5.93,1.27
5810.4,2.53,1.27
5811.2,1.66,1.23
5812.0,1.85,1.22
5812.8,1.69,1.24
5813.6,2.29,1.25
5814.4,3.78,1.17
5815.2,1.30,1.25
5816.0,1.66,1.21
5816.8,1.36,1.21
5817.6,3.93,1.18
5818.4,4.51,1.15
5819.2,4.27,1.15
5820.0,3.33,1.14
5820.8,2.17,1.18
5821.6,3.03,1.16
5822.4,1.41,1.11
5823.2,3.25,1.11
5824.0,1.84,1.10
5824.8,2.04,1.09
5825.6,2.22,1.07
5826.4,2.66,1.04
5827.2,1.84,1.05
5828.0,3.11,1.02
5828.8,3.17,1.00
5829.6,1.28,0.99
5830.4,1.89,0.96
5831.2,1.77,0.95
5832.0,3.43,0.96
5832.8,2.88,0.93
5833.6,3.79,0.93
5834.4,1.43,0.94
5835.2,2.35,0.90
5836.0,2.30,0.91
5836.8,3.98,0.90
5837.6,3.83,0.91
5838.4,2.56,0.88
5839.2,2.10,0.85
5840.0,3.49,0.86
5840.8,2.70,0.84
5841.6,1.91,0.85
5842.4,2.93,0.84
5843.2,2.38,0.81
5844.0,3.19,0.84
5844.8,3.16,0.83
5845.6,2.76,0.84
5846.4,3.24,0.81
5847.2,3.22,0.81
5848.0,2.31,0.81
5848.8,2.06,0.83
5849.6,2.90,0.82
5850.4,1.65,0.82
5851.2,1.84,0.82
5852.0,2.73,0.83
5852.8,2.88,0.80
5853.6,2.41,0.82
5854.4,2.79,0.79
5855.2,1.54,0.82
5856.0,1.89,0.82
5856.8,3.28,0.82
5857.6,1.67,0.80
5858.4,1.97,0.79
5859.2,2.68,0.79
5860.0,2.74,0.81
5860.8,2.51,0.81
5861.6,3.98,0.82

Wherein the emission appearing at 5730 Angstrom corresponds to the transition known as Hbeta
